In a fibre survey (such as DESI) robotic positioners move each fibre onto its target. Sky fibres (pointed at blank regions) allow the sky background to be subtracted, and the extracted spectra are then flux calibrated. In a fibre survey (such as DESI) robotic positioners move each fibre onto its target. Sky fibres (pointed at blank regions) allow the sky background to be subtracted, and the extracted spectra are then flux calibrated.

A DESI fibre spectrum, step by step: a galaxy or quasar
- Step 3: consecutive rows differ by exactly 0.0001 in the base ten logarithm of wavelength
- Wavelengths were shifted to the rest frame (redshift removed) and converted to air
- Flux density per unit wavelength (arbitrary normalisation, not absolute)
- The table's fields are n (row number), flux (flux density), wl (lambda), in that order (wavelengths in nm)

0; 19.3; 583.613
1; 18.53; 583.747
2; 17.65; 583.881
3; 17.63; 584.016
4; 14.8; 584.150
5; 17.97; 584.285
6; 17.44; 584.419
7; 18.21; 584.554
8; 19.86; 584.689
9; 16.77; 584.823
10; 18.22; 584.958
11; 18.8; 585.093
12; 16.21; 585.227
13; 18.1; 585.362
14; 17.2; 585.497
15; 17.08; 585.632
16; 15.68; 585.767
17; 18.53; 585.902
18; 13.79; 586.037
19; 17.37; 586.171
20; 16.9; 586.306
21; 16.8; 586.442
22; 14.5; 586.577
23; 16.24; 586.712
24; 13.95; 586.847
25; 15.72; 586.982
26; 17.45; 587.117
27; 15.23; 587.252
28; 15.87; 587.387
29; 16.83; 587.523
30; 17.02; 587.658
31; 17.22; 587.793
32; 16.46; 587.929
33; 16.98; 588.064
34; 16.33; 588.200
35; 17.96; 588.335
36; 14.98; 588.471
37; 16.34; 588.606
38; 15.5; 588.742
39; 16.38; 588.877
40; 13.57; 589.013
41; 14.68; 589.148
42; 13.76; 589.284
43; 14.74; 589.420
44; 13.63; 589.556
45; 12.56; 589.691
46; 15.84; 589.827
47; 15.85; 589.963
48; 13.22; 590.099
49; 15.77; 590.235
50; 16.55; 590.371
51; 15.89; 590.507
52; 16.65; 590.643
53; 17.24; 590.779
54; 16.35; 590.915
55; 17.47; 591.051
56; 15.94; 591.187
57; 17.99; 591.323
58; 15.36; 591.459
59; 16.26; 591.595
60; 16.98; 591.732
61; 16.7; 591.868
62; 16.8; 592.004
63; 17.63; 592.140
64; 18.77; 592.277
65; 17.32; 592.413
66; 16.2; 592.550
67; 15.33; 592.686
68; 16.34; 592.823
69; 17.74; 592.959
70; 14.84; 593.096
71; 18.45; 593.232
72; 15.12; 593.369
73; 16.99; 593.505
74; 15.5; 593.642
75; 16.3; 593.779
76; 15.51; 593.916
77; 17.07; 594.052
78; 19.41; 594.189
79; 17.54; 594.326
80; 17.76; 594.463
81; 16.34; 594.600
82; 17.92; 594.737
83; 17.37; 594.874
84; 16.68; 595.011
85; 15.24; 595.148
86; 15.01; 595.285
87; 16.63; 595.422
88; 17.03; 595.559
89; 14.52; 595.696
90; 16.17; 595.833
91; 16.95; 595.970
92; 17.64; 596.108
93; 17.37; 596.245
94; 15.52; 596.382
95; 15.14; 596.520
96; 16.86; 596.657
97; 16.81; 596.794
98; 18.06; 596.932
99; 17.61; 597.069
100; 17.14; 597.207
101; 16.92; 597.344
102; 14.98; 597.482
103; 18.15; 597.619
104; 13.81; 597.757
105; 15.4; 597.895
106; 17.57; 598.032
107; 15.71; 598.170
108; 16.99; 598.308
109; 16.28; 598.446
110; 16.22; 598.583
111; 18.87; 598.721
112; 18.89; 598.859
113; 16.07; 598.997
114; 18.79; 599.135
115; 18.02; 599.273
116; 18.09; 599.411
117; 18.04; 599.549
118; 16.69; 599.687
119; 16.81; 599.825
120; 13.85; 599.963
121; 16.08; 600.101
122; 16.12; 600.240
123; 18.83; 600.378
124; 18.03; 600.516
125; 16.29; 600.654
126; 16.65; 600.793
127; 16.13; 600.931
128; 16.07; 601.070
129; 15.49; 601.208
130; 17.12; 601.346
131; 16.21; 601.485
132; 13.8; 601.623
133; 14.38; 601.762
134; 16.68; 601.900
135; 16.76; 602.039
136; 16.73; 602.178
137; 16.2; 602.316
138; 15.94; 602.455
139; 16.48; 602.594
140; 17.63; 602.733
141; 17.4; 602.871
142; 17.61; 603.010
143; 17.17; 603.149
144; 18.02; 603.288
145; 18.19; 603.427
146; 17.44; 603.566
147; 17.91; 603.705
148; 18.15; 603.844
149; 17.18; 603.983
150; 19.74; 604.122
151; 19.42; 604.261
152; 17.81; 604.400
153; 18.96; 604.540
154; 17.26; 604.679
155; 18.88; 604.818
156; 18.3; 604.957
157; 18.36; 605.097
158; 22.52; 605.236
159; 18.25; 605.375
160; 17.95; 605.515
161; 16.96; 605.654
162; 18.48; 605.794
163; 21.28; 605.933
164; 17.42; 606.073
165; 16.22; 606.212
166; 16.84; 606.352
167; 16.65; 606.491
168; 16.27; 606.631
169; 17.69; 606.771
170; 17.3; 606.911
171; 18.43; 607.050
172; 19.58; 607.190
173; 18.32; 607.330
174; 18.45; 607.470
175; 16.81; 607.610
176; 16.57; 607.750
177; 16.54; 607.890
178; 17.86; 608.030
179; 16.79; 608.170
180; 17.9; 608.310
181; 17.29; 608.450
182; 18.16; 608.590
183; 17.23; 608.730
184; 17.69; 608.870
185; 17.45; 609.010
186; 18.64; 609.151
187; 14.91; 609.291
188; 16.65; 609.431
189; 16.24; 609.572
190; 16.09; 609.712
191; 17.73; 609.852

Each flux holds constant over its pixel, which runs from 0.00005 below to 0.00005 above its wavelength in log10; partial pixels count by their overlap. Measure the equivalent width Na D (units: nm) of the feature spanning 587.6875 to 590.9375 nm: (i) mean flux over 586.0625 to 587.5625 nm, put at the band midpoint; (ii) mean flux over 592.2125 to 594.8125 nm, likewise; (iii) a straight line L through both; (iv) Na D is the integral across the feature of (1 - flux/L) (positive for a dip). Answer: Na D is 0.14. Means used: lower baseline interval 16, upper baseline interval 16.9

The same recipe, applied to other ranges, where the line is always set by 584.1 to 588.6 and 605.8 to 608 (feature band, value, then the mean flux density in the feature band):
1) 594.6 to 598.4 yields 0.16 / 16.5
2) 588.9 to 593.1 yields 0.25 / 16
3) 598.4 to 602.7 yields 0.17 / 16.7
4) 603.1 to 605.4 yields -0.12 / 18.5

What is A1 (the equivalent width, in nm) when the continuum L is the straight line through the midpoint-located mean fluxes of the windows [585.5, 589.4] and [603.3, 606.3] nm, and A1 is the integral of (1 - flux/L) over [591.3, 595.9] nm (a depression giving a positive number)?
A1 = 0.06 nm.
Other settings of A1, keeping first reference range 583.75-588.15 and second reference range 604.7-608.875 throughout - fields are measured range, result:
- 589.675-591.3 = 0.11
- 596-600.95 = 0.18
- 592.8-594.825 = 0.04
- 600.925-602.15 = 0.12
